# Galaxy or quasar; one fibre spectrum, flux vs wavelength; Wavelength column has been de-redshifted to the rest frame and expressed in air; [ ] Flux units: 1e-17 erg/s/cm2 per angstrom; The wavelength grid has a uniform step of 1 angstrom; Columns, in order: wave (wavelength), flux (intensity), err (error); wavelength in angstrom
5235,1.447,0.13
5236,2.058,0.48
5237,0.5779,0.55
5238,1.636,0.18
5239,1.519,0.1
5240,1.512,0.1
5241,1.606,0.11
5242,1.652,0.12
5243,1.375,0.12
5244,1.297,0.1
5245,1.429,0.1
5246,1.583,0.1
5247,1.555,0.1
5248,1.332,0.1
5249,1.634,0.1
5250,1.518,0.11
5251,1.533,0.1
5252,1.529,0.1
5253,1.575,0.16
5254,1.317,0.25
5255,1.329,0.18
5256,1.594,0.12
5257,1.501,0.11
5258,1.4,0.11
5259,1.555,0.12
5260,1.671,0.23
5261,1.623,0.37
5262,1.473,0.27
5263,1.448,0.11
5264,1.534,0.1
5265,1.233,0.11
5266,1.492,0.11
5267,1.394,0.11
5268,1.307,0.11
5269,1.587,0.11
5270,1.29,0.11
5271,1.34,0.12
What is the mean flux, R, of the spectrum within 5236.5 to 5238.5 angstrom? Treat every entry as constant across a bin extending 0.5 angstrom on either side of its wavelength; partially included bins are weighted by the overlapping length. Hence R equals 1.11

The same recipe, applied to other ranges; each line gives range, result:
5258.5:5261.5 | 1.62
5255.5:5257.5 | 1.55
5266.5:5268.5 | 1.35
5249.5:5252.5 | 1.53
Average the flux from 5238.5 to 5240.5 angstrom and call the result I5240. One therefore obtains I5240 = 1.52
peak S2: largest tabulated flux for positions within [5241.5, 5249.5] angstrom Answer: 1.652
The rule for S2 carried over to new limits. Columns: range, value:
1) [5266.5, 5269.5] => 1.587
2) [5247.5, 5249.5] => 1.634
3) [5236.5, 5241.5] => 1.636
